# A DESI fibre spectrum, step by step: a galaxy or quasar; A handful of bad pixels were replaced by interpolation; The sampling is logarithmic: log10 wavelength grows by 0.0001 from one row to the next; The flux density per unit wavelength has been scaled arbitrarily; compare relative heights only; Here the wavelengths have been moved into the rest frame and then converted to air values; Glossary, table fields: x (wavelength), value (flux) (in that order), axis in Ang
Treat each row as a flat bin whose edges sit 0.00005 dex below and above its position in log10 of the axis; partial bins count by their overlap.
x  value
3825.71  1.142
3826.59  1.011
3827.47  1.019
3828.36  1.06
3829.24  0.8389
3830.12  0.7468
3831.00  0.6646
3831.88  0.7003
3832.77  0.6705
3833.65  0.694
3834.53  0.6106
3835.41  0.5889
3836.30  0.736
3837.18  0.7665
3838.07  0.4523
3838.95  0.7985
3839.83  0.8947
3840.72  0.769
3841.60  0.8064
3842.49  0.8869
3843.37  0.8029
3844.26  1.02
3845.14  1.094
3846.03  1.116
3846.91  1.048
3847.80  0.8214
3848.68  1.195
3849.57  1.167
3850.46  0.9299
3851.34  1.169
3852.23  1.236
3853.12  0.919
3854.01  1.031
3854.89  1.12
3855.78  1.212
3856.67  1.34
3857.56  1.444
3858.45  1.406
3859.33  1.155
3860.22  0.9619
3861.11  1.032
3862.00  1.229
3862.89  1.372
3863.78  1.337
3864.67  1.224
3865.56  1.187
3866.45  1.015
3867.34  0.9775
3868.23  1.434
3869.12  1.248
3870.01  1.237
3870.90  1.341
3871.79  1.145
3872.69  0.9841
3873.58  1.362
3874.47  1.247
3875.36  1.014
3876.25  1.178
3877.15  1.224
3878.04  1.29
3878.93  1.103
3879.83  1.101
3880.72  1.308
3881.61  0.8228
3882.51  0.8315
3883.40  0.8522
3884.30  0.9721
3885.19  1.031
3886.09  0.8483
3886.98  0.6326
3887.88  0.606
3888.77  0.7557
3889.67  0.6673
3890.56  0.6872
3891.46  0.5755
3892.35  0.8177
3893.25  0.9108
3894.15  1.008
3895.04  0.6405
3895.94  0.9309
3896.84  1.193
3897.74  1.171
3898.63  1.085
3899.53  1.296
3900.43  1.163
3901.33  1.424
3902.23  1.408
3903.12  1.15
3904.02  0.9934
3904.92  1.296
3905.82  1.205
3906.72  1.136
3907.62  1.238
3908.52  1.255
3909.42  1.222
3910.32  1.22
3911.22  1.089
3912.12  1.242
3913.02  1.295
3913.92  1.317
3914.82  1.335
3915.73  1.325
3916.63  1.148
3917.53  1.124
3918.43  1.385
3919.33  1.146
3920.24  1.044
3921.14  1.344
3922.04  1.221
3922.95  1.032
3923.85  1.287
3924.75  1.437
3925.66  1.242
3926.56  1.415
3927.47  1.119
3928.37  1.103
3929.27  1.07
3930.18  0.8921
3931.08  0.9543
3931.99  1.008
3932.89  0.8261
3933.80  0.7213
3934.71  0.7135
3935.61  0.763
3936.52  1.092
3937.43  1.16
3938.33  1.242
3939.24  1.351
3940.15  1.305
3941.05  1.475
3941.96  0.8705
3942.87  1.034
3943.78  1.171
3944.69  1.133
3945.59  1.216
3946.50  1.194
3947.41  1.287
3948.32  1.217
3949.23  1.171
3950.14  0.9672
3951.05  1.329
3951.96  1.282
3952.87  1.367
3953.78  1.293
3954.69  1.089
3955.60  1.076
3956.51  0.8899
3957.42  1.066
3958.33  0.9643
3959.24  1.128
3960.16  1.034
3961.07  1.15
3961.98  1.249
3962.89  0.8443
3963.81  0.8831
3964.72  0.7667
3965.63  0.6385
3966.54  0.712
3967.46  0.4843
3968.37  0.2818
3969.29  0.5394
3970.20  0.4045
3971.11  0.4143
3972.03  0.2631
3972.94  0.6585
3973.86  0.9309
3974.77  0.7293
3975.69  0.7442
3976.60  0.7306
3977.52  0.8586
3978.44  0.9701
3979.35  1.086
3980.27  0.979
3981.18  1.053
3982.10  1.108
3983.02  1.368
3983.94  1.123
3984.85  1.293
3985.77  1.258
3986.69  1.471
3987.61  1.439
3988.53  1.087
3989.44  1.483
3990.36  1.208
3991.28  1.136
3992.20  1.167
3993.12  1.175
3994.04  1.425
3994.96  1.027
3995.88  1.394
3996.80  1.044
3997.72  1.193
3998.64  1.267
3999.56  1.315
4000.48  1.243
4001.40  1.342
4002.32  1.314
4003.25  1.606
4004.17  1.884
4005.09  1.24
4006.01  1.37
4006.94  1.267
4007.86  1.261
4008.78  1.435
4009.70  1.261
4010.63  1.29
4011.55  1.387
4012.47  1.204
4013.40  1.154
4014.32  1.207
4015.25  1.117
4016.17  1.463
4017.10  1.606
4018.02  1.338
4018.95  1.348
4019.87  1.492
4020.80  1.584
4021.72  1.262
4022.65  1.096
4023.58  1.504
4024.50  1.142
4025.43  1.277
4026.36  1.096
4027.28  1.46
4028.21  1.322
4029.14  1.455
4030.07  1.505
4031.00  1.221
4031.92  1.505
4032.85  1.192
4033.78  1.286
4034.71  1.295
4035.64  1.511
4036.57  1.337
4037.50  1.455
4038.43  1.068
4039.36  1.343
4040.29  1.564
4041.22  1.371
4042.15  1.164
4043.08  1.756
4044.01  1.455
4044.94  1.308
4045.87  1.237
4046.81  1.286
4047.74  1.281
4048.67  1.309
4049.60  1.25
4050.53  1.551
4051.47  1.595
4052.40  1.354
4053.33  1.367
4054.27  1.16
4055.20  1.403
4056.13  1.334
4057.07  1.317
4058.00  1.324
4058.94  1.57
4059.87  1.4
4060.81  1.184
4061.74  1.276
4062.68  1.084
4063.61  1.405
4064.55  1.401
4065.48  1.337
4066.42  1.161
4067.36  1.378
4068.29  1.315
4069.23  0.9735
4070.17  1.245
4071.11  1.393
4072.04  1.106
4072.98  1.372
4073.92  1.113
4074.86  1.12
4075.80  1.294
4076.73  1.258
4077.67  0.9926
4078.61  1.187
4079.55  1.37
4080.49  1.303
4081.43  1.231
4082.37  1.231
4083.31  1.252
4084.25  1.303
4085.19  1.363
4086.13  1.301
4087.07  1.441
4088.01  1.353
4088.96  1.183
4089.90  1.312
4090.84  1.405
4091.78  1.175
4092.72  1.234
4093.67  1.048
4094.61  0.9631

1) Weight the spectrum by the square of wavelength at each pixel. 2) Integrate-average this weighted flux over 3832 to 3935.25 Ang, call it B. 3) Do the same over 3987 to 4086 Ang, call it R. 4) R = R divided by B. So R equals 1.33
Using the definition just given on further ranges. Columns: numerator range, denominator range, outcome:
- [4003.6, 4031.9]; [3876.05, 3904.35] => 1.45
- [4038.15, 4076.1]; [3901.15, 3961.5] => 1.21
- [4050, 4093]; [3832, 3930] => 1.32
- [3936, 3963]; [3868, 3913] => 1.11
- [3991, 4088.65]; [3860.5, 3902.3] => 1.35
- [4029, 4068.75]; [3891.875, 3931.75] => 1.24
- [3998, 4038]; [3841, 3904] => 1.36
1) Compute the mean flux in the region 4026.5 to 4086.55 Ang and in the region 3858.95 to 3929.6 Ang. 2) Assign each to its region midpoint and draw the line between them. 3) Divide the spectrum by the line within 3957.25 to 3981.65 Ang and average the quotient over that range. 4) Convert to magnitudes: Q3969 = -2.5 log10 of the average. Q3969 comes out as 0.46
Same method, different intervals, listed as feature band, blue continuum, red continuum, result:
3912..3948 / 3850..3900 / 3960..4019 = -0.06 mag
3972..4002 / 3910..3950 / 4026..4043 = 0.13 mag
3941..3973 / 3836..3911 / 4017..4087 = 0.23 mag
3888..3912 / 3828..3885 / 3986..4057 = 0.06 mag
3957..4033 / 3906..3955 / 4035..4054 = 0.13 mag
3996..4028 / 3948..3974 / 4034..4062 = -0.14 mag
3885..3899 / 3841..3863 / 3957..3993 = 0.23 mag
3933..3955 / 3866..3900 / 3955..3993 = -0.18 mag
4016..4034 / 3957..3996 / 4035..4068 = -0.12 mag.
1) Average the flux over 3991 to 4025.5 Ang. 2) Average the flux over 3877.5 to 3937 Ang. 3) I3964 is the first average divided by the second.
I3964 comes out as 1.2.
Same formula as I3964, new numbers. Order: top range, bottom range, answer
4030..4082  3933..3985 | 1.34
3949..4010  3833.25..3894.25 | 1.07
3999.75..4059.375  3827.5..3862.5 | 1.42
